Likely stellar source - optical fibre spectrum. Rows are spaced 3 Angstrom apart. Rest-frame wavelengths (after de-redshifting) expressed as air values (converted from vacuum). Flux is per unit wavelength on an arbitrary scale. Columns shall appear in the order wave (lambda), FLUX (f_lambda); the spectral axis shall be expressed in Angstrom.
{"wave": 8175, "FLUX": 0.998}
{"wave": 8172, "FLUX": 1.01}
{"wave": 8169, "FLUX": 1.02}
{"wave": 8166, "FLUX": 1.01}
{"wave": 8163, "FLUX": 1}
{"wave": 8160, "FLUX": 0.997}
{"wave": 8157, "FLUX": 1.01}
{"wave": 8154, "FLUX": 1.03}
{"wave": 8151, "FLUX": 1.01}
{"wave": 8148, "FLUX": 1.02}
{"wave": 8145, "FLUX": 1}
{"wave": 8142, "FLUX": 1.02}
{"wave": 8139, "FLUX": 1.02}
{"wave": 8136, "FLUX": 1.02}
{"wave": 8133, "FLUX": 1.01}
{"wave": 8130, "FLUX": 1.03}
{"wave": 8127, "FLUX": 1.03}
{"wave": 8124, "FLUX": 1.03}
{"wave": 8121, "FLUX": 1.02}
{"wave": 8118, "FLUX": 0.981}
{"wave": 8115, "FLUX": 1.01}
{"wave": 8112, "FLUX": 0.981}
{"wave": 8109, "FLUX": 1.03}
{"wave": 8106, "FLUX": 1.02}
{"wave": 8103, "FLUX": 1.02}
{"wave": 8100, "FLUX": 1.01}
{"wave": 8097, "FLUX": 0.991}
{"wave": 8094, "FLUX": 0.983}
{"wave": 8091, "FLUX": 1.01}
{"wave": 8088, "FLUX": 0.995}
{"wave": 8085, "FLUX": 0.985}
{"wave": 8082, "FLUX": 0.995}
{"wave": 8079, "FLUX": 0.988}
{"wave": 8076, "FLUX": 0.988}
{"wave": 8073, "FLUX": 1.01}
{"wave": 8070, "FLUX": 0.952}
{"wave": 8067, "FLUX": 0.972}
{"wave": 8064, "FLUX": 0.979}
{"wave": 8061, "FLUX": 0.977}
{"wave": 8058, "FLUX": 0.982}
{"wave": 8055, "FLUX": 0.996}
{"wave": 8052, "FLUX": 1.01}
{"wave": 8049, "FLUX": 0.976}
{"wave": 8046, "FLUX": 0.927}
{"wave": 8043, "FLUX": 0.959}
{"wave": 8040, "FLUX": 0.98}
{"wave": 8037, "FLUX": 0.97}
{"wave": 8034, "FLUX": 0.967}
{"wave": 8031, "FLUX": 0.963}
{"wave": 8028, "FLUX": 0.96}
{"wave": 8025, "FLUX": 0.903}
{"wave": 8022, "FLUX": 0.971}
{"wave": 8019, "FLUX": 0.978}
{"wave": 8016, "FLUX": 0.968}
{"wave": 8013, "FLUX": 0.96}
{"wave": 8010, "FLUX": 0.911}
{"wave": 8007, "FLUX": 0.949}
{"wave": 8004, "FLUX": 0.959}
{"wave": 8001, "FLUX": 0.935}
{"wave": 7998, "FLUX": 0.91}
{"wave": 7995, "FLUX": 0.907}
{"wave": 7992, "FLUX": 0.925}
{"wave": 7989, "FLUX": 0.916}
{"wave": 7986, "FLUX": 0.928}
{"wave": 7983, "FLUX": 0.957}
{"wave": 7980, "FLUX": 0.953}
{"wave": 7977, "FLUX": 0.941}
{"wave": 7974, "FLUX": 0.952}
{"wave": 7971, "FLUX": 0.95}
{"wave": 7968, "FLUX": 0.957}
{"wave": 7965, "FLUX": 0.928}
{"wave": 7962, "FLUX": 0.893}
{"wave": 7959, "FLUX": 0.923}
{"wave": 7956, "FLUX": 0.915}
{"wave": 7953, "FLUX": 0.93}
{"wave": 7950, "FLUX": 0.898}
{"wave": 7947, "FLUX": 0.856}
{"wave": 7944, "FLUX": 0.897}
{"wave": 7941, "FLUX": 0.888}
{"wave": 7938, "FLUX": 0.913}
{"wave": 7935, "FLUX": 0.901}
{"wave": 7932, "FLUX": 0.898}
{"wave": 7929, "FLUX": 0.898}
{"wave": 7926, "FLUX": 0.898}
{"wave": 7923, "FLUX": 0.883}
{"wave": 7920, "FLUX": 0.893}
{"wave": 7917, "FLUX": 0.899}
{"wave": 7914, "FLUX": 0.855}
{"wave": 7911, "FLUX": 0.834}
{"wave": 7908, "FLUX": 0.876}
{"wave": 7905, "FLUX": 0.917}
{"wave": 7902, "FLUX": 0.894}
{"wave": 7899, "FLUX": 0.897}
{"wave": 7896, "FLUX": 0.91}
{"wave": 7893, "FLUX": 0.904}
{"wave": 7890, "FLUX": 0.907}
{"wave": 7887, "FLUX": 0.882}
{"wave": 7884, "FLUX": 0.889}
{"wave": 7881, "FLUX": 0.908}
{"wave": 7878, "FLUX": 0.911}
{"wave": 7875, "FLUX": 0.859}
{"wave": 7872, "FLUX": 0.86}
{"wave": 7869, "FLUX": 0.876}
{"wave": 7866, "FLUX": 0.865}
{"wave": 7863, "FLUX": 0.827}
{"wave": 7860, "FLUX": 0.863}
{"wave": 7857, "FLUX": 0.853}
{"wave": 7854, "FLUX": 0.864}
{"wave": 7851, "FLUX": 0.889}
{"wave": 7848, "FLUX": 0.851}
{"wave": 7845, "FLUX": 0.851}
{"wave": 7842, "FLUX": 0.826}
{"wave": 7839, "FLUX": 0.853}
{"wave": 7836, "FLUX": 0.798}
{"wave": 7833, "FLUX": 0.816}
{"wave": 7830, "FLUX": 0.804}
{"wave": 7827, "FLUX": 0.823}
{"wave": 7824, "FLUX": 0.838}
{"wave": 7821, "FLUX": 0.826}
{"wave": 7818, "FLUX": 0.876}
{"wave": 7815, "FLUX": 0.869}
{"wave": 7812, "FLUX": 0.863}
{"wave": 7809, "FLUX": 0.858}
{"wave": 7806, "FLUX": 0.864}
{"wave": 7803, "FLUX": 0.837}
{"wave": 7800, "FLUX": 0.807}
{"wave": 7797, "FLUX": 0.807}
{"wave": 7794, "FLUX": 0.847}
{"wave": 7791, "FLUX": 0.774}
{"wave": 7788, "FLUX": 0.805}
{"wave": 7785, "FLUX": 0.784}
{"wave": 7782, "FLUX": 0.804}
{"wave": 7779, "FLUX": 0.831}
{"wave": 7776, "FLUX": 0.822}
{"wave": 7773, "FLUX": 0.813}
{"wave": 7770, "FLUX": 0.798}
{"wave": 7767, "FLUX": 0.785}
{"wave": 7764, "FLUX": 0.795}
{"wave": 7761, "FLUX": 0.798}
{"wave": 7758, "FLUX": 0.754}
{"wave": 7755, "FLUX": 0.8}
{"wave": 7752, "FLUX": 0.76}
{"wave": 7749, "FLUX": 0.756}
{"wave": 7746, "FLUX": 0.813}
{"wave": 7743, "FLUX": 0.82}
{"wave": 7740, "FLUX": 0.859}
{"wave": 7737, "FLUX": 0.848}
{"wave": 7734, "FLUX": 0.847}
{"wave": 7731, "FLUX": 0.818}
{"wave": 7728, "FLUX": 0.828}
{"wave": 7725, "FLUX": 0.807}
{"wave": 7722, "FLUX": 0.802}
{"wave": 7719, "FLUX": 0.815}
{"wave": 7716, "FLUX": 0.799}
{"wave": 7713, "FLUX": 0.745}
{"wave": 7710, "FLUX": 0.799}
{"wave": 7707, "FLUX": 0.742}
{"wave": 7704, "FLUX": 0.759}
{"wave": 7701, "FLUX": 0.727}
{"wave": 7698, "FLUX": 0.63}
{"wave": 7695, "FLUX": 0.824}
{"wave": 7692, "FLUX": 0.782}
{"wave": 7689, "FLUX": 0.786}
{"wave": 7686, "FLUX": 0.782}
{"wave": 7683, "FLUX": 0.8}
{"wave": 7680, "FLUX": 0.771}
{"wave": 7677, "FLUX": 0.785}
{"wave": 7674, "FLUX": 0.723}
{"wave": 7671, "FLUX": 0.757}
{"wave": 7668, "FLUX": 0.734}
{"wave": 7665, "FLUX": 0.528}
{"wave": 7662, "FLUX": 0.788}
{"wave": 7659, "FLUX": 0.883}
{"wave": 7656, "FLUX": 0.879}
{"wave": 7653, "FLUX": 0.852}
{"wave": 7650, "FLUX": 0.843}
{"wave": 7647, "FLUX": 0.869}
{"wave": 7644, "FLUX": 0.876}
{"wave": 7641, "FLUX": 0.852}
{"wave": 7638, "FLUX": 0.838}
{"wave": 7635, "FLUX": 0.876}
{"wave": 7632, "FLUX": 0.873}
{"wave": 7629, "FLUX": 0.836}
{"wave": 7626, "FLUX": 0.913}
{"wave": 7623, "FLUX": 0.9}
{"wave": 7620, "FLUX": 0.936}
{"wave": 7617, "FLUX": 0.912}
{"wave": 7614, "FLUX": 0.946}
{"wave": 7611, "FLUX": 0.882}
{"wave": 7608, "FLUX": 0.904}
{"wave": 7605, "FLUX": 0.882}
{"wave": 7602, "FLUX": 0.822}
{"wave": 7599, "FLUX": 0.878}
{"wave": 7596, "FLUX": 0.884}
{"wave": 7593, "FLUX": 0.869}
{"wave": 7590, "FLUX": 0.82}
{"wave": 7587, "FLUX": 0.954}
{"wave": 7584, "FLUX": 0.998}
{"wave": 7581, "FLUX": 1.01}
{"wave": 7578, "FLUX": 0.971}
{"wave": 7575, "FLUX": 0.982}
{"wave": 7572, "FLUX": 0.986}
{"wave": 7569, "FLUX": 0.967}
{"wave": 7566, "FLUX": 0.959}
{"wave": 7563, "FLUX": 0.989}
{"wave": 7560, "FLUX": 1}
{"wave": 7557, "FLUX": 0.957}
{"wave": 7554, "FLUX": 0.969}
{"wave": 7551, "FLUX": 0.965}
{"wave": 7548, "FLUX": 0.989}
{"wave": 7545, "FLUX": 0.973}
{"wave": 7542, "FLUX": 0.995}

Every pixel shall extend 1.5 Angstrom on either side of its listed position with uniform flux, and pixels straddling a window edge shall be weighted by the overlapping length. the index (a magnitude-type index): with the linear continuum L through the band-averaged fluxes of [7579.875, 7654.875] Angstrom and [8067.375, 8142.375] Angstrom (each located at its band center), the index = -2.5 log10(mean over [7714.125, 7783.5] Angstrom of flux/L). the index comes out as 0.14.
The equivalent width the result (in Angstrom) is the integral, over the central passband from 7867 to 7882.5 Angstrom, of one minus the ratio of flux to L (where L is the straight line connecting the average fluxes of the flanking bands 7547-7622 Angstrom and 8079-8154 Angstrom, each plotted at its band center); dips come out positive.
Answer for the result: 1.5 Angstrom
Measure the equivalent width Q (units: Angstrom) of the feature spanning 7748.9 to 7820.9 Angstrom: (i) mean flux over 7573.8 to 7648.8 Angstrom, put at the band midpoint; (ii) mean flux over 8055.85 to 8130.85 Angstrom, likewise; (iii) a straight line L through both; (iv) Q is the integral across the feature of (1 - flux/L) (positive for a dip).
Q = 9.3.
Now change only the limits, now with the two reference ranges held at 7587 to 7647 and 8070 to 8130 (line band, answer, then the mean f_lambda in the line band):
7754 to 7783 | 3.8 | 0.8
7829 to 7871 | 4.2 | 0.846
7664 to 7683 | 3.5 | 0.728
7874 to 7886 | 0.7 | 0.893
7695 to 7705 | 2.0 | 0.72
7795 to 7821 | 2.3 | 0.846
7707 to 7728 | 2.6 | 0.793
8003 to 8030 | 0.9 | 0.951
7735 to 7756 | 2.4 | 0.809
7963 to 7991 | 0.9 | 0.941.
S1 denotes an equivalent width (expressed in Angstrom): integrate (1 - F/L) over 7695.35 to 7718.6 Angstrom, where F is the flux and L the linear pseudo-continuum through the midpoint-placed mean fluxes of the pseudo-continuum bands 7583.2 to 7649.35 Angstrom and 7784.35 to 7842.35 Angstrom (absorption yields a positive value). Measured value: 3.0 Angstrom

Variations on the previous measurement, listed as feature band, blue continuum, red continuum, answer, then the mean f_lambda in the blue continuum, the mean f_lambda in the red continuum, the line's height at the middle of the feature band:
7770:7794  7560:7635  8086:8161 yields 3.7 Angstrom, 0.92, 1.01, 0.952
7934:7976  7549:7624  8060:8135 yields 2.9 Angstrom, 0.934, 1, 0.982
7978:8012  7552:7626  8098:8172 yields 2.1 Angstrom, 0.932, 1.01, 0.993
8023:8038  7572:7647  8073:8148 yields 0.6 Angstrom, 0.902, 1.01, 0.99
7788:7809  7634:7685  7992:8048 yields 0.8 Angstrom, 0.802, 0.948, 0.859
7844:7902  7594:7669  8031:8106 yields 3.1 Angstrom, 0.856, 0.985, 0.927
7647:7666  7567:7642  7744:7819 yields 1.6 Angstrom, 0.908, 0.812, 0.88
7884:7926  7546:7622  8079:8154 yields 3.9 Angstrom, 0.937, 1.01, 0.981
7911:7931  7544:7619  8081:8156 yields 2.0 Angstrom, 0.938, 1.01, 0.984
